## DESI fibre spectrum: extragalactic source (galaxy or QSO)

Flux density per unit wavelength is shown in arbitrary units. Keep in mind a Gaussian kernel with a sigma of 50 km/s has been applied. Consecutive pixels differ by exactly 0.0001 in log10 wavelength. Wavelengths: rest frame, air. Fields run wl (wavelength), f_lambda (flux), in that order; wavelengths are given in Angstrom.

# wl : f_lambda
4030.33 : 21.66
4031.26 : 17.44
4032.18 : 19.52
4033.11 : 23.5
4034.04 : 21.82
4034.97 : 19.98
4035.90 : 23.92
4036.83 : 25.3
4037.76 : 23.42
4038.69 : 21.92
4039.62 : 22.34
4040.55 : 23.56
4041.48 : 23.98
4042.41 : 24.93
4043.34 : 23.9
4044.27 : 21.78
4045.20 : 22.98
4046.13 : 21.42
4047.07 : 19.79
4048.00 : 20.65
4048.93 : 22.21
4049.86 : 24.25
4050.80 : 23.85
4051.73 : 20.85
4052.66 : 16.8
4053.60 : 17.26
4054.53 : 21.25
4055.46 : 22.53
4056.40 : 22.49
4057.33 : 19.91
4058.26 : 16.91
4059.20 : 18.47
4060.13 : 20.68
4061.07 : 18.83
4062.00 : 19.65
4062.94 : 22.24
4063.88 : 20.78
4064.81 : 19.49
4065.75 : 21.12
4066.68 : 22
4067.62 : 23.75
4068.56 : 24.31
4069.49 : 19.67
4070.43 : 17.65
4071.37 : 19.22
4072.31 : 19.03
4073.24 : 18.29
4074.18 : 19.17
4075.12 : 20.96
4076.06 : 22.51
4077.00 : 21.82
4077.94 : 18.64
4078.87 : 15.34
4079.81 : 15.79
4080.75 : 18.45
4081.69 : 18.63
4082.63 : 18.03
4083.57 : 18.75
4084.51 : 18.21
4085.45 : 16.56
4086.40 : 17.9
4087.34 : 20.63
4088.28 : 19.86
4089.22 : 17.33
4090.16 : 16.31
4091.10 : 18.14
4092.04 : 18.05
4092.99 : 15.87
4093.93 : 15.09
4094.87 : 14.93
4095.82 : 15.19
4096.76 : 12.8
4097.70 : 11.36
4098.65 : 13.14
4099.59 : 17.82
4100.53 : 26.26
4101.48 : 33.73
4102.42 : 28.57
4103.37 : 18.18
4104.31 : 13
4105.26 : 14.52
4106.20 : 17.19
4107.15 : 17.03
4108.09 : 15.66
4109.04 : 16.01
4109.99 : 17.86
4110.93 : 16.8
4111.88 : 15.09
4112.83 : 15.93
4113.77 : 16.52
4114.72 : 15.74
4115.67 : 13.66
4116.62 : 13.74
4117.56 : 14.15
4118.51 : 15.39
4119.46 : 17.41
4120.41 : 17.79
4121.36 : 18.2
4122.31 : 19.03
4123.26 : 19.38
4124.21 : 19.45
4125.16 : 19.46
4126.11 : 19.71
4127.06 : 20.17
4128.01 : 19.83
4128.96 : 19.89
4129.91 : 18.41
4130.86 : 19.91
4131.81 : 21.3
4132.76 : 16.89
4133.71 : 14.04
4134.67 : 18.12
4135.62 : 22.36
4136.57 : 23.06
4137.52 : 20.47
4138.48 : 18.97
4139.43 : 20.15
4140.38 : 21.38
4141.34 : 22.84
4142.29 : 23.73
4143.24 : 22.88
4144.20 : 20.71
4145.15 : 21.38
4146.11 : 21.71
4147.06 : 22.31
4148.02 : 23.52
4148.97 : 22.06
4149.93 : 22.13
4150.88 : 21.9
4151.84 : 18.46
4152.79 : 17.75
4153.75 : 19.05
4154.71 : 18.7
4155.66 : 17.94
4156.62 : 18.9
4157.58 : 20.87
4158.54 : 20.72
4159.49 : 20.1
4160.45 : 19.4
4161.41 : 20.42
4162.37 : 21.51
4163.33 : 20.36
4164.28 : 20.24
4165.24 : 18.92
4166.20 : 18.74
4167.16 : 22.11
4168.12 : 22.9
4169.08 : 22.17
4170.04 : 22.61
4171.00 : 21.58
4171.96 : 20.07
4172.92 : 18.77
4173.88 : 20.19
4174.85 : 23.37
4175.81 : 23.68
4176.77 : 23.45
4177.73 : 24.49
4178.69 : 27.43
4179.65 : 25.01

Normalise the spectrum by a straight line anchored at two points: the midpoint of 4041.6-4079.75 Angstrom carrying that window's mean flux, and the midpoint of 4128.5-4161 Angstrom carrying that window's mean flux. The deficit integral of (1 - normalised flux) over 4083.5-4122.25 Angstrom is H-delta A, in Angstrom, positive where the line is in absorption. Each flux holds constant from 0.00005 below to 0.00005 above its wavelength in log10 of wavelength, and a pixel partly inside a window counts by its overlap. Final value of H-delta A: 6.2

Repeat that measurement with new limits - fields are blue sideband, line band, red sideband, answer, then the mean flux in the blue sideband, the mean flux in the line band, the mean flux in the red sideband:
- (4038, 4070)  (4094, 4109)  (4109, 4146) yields 1.40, 21.4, 17.8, 18.7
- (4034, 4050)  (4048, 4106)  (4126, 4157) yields 6.91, 22.7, 19.3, 20.3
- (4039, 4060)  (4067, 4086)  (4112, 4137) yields 0.92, 21.5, 19.2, 18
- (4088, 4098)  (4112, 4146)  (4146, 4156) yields -0.17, 15.9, 18.9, 20.5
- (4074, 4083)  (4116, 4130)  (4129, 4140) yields 0.93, 18.9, 18.1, 19.5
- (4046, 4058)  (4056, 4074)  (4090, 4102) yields -0.22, 20.9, 20.2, 17.7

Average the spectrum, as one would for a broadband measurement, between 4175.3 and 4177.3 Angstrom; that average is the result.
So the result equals 23.6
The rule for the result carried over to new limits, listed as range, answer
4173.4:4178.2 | 23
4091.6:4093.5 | 16.9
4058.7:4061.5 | 19.3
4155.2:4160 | 19.7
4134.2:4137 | 21.2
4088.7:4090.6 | 16.9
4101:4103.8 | 26.9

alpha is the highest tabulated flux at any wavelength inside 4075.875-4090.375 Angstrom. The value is 22.51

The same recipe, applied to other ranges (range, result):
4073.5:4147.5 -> 33.73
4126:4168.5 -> 23.73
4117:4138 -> 23.06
